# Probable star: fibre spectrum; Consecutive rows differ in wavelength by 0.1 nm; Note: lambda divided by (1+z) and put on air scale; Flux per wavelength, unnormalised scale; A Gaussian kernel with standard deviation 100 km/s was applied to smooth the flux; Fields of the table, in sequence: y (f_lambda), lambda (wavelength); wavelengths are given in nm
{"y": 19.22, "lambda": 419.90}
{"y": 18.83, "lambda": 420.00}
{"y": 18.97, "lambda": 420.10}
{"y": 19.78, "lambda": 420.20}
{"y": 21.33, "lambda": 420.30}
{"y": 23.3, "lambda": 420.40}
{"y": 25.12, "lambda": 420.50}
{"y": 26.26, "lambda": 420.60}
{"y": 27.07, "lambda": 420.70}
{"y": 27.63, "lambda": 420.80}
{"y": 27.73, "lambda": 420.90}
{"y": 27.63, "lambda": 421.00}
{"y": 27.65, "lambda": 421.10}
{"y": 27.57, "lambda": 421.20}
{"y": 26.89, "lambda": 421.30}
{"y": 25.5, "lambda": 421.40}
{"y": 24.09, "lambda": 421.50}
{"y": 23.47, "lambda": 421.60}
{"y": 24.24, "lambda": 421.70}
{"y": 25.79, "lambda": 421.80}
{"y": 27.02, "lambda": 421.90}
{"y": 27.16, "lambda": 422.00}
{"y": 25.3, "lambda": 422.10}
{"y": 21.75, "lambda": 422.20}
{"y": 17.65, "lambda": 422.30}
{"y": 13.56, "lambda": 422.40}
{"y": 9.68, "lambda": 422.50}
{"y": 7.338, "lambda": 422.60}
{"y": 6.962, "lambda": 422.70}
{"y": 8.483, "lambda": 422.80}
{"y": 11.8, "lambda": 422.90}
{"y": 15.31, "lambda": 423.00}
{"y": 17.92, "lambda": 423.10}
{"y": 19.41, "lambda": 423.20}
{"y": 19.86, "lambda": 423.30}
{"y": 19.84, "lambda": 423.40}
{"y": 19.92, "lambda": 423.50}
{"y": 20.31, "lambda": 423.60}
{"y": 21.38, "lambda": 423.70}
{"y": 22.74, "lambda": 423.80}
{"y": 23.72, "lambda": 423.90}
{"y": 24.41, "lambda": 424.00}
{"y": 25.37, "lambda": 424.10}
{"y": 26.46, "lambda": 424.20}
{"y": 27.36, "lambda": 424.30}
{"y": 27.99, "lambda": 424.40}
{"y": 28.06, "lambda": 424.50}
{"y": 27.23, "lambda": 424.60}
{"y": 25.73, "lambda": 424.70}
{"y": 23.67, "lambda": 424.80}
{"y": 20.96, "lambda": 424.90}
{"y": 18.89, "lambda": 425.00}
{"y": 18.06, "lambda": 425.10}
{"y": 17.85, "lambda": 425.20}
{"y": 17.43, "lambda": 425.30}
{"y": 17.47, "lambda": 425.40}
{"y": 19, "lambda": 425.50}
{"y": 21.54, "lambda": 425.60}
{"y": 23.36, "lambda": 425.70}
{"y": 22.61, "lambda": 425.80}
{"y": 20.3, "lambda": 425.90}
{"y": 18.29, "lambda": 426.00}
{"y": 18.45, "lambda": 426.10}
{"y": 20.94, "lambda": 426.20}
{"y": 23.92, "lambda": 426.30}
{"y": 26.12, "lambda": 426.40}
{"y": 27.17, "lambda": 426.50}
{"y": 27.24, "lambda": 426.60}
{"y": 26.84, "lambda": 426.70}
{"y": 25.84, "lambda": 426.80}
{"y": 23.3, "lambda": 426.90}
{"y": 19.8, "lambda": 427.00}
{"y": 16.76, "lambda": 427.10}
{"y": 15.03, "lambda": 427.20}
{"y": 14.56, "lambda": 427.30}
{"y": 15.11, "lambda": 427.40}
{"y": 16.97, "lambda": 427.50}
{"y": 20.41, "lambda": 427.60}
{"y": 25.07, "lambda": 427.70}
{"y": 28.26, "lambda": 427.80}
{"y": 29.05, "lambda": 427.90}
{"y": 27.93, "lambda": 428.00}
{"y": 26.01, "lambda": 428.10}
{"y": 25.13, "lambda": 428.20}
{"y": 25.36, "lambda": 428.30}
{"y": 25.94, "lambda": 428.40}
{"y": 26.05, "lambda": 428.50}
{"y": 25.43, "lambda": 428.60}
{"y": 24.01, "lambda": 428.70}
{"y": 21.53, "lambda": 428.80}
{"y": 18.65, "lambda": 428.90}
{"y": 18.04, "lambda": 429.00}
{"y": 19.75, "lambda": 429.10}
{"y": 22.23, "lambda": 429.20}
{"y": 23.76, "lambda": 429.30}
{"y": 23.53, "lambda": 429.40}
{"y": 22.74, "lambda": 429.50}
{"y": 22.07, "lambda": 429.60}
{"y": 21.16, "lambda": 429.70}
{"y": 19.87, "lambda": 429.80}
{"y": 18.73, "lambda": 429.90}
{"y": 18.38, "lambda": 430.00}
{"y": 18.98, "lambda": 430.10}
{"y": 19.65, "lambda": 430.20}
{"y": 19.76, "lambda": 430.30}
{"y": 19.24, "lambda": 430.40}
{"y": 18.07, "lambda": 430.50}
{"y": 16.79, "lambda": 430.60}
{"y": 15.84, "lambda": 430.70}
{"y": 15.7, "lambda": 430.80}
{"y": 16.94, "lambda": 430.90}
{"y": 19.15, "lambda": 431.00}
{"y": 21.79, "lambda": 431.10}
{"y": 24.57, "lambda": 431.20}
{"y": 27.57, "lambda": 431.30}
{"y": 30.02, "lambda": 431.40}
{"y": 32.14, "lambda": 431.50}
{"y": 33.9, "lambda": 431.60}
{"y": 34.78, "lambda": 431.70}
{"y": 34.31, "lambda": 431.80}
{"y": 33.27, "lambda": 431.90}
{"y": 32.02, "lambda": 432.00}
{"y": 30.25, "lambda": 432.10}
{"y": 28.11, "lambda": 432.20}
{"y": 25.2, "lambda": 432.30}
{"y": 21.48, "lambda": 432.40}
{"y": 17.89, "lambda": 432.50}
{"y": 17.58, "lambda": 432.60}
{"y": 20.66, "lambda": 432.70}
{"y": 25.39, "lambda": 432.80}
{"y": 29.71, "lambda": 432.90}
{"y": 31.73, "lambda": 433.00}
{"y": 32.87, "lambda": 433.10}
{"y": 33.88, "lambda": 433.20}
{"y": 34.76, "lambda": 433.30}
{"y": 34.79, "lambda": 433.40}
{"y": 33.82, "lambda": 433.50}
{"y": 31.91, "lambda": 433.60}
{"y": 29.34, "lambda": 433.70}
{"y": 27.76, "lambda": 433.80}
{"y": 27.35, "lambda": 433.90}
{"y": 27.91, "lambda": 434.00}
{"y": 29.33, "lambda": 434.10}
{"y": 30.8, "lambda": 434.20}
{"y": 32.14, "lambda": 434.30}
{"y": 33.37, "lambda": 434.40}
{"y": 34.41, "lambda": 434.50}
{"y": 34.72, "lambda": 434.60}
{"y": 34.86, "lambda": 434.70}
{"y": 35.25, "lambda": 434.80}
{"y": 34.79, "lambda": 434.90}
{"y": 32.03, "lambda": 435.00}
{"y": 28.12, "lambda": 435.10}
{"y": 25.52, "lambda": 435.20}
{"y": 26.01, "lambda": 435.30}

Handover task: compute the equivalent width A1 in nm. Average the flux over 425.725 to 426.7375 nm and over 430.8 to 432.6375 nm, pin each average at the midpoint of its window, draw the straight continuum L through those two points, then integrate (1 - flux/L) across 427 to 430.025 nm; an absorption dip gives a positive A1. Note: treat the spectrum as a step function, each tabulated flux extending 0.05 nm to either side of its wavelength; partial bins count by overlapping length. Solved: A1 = 0.32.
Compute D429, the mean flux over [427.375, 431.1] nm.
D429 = 21.4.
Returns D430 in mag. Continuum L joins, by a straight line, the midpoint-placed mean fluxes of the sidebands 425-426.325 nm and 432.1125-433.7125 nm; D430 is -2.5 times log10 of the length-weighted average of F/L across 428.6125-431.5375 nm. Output 0.18 mag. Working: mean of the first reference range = 19.8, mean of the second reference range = 28.1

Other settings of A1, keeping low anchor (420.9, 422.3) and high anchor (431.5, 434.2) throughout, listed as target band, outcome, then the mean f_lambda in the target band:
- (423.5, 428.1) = 0.76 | 22.4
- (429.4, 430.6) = 0.36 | 19.9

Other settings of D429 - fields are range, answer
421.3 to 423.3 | 18.8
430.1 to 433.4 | 25.5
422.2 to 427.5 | 20.2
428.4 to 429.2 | 22.2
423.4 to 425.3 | 23.1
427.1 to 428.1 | 21.4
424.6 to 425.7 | 20.5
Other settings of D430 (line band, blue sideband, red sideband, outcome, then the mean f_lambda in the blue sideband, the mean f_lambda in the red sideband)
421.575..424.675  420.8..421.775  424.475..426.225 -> 0.151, 26.2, 21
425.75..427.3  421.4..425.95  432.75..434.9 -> 0.088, 20.7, 31.8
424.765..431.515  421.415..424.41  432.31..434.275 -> 0.124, 20.2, 28.3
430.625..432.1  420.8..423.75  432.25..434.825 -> 0.053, 20.5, 29.5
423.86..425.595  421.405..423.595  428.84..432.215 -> -0.155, 18.6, 23.2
